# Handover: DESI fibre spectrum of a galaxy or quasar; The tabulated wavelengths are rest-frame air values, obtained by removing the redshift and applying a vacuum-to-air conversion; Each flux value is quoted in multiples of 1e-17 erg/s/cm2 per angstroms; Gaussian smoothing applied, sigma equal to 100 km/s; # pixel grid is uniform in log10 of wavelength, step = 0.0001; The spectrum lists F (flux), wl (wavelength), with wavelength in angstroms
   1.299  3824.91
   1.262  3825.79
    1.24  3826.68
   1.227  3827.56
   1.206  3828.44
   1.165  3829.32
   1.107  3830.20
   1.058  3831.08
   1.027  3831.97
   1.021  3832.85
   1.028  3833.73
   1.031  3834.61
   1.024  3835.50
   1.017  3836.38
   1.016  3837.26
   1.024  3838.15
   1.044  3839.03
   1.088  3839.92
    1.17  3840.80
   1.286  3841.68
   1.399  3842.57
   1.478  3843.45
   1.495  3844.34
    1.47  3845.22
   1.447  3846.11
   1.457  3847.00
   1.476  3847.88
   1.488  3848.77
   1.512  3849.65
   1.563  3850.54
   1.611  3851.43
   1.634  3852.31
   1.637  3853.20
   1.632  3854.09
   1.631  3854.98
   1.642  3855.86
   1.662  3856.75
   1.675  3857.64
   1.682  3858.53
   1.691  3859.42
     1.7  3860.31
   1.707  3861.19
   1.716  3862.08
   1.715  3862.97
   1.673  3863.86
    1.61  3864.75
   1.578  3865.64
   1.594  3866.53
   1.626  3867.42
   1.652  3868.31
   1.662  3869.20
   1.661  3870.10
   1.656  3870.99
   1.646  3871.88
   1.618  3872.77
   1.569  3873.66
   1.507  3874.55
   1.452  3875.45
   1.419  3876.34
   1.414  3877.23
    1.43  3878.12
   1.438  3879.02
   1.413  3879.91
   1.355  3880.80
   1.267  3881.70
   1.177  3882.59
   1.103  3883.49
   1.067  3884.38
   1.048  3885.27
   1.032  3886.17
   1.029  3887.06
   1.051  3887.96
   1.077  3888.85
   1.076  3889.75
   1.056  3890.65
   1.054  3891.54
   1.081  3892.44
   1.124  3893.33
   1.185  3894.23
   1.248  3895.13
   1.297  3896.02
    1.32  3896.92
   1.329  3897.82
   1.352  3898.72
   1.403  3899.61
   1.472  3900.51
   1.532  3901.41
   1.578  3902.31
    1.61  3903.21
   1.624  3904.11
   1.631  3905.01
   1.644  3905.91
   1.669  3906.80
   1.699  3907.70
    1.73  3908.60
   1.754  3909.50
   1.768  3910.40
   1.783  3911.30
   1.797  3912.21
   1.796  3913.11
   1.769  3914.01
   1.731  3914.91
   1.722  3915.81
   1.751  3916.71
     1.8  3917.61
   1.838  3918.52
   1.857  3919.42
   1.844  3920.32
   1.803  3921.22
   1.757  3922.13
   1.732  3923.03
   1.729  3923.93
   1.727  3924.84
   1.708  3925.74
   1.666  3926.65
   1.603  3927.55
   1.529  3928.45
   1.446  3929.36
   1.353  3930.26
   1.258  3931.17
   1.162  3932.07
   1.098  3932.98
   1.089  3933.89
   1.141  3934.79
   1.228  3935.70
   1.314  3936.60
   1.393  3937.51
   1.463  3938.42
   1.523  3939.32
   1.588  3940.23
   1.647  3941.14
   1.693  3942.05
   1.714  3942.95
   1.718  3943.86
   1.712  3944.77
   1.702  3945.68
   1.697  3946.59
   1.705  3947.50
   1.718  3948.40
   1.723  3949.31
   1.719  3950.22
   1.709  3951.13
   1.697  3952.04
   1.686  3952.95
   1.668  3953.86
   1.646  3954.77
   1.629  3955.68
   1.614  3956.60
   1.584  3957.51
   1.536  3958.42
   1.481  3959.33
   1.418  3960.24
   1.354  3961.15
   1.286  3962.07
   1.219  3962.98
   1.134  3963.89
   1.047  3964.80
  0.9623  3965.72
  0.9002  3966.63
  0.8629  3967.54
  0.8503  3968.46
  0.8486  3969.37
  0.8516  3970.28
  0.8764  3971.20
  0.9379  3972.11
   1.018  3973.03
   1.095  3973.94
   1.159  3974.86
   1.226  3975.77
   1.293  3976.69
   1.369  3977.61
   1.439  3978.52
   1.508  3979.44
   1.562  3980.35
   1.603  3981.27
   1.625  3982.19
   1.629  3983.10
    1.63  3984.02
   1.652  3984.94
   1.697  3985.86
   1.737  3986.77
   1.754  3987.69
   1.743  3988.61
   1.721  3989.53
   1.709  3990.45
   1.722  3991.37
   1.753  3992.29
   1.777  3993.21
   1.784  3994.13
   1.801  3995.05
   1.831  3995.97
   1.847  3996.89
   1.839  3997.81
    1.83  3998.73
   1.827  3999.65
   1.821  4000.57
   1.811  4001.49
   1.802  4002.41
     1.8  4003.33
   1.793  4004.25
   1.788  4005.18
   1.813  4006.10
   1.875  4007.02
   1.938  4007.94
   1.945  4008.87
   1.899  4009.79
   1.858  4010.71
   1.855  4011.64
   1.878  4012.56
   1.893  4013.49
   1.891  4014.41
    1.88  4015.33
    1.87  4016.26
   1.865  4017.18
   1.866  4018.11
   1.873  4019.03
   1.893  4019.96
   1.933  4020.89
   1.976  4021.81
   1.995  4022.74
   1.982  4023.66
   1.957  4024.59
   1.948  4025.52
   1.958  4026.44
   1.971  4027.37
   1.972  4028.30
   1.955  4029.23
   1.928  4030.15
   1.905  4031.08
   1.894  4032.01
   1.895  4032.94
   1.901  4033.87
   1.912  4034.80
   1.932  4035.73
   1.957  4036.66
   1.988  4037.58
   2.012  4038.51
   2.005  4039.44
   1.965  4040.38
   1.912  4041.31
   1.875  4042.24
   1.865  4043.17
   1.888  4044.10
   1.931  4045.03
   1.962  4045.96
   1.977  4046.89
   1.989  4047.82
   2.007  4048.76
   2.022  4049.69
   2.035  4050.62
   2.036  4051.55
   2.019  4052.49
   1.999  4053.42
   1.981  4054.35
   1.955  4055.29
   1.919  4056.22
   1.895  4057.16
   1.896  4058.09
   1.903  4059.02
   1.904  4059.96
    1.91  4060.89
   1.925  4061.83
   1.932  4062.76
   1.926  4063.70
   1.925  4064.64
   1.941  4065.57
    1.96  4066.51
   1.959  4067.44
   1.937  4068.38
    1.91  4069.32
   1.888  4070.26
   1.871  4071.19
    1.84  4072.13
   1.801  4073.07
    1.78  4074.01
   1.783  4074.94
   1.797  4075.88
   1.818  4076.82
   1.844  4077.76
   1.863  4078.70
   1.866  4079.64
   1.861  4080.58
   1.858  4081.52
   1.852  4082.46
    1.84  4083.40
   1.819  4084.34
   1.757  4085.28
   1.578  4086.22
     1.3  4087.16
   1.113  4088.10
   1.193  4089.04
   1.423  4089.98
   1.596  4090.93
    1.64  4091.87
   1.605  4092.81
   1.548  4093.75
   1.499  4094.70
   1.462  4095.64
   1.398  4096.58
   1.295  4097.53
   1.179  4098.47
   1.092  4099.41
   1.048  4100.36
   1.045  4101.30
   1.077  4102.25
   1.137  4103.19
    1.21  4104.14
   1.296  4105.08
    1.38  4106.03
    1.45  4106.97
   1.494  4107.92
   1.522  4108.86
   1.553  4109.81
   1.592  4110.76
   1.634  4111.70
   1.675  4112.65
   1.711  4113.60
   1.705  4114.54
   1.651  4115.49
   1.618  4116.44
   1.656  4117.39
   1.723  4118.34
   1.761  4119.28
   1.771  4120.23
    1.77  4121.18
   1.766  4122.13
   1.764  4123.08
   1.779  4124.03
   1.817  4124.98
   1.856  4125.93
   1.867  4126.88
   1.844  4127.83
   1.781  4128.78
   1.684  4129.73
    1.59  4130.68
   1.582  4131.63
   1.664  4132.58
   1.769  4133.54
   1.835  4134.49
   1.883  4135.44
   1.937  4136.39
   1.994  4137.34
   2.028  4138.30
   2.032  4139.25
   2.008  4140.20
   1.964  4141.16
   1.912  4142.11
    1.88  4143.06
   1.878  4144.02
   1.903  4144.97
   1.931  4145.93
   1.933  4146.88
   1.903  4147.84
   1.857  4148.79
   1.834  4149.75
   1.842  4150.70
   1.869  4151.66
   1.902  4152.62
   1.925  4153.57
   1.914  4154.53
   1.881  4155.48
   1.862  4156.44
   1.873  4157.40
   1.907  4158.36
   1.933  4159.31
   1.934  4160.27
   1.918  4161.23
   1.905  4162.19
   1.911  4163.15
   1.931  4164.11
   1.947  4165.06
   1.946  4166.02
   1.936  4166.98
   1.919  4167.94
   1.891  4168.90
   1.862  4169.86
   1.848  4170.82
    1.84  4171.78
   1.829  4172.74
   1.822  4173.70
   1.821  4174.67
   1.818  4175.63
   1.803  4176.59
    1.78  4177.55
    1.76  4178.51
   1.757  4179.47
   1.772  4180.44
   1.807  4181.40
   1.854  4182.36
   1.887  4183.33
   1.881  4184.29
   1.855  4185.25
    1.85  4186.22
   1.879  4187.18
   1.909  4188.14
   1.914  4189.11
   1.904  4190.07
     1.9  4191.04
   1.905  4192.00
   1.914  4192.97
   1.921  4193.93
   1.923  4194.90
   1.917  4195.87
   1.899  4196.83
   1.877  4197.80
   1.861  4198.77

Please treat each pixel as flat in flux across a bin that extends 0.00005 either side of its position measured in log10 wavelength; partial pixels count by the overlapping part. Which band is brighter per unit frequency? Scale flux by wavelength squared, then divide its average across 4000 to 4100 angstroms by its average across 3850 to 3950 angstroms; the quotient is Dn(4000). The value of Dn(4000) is 1.30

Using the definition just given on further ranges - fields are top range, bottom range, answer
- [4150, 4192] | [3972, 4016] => 1.21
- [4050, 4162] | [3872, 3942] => 1.32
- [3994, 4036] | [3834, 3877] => 1.37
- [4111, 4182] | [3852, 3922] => 1.38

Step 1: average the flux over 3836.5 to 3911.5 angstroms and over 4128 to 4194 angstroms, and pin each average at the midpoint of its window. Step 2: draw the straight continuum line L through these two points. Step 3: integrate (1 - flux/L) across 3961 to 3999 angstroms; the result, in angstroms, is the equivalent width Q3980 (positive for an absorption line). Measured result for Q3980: 4.5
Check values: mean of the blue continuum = 1.44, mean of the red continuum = 1.87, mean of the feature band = 1.42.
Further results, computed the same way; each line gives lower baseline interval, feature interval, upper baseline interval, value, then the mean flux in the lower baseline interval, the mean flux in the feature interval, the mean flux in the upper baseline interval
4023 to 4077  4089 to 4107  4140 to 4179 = 5.5 angstroms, 1.93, 1.33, 1.89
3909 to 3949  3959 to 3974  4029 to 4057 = 5.7 angstroms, 1.61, 1.06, 1.95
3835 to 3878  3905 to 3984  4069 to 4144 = 3.1 angstroms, 1.5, 1.49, 1.66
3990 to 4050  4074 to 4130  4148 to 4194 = 8.8 angstroms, 1.89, 1.59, 1.87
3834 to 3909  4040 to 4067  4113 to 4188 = -4.0 angstroms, 1.42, 1.95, 1.84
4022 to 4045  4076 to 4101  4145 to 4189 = 4.7 angstroms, 1.94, 1.55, 1.87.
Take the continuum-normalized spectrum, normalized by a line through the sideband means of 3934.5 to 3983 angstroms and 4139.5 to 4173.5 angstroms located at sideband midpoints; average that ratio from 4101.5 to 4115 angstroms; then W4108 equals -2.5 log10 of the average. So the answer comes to 0.22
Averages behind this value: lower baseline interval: 1.4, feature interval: 1.45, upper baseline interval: 1.9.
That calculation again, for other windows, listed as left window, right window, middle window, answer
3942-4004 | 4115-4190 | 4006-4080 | -0.17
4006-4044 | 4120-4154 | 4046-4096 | 0.05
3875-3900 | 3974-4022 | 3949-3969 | 0.12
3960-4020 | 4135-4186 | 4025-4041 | -0.18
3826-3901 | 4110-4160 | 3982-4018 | -0.13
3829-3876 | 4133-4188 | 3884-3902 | 0.25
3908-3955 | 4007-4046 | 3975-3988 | 0.16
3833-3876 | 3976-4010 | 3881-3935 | 0.08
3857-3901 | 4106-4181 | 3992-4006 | -0.14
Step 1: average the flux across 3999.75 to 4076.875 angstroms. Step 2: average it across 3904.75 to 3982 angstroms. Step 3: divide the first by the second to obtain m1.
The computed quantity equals 1.28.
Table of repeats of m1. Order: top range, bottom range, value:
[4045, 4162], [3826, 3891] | 1.27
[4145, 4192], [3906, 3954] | 1.15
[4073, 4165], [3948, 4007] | 1.12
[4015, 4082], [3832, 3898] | 1.39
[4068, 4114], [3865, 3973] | 1.08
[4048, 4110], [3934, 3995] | 1.15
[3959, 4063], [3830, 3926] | 1.18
